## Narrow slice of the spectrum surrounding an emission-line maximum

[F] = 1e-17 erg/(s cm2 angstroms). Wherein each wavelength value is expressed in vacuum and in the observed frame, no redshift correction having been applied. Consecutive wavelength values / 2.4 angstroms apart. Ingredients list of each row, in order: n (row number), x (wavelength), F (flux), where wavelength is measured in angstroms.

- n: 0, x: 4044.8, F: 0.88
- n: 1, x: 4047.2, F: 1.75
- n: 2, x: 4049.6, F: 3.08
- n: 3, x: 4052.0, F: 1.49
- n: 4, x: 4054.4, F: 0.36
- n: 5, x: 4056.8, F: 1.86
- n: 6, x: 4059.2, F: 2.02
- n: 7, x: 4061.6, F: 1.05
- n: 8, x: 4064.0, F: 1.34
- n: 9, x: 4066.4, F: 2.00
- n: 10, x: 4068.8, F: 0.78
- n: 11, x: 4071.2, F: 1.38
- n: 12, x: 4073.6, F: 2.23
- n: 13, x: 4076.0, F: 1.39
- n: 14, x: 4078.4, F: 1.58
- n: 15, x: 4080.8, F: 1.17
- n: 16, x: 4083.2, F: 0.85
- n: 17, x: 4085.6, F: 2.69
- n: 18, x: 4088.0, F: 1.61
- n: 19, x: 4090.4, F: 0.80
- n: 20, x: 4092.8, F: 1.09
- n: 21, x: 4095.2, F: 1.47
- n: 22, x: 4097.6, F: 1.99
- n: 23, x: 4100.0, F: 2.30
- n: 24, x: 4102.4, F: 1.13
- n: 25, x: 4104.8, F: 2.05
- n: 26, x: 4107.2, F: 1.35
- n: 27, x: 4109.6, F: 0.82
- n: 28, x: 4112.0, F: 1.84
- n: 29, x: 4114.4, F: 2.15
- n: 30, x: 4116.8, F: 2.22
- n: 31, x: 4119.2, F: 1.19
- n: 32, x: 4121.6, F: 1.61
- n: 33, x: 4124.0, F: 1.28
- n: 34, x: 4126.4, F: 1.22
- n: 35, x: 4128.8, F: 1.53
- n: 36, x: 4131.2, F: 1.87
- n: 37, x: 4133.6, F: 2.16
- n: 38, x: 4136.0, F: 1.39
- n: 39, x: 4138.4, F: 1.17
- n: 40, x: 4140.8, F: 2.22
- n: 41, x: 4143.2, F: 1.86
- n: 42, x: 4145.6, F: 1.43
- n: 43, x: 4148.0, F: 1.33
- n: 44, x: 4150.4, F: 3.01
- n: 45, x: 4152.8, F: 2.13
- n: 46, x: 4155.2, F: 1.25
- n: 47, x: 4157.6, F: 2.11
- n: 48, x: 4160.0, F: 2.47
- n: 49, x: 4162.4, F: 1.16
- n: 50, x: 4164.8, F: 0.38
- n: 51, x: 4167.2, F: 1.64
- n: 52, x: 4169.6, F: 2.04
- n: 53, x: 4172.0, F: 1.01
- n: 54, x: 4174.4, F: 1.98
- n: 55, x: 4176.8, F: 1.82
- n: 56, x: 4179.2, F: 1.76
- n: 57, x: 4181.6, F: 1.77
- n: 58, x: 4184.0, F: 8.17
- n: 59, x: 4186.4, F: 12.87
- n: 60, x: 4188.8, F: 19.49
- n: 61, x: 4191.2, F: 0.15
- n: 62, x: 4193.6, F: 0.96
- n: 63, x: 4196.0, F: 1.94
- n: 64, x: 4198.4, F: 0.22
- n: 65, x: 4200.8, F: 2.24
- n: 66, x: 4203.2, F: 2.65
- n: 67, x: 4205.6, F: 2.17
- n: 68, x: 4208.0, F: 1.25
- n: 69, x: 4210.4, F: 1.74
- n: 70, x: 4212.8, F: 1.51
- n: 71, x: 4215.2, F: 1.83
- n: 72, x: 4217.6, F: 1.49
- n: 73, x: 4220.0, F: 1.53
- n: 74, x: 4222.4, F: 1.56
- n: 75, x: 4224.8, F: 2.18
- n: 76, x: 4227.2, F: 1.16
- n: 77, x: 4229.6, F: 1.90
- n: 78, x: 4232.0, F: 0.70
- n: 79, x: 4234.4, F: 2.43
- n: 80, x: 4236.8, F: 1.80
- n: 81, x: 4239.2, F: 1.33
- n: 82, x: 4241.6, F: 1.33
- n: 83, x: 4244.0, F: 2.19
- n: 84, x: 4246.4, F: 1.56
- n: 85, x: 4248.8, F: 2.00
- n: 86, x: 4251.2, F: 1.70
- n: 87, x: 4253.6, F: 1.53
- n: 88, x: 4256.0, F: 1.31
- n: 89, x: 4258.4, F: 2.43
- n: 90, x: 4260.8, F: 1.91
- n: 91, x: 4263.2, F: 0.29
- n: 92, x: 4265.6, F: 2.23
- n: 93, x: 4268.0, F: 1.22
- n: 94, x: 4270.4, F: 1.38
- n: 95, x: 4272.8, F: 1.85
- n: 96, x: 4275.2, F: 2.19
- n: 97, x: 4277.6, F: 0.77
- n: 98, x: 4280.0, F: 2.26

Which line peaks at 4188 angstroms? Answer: [O II] 3727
